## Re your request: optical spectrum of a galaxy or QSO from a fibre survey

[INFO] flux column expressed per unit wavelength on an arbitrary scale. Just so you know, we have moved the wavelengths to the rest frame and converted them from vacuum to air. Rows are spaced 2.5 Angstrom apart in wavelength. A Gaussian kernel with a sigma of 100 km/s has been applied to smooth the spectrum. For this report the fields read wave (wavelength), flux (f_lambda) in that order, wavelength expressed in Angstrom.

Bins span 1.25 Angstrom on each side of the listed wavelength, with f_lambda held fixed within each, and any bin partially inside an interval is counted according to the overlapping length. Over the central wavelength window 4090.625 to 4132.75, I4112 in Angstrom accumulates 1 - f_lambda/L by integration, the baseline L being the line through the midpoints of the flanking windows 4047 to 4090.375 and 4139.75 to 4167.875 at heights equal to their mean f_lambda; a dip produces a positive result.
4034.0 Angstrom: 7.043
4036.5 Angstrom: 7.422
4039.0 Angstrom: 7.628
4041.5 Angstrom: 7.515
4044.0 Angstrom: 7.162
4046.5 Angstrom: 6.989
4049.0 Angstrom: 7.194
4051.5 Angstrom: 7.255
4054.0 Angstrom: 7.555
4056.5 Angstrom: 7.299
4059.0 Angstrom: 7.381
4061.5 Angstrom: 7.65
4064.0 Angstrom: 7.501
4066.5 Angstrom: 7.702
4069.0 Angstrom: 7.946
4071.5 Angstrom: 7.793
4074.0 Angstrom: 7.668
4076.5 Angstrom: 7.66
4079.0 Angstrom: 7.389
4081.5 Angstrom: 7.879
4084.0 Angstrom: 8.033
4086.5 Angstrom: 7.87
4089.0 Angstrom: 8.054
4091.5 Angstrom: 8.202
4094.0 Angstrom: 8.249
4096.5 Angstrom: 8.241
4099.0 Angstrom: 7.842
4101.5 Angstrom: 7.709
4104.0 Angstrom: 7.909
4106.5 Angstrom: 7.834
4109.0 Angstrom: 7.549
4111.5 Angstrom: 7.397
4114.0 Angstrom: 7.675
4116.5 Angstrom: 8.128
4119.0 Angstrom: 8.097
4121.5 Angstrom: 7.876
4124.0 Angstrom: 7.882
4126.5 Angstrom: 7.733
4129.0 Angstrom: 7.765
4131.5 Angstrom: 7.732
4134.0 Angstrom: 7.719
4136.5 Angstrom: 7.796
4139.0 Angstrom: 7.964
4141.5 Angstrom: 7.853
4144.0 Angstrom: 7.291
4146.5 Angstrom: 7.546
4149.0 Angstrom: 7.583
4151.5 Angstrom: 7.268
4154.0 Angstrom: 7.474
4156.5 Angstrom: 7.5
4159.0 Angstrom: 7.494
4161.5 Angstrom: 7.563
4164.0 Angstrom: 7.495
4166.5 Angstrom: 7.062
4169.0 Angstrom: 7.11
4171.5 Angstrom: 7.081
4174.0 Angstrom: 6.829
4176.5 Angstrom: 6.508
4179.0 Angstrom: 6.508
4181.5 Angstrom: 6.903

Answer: -1.78 Angstrom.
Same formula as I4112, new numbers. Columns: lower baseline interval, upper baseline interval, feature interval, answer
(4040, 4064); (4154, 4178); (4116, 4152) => -2.6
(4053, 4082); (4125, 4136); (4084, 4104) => -0.9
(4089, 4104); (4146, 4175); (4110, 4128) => -0.1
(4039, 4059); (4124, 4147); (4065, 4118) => -2.3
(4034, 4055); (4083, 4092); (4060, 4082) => 0.2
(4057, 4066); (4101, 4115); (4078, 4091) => -0.5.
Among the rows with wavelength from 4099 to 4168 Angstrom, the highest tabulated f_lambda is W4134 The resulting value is 8.128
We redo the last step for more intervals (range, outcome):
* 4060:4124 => 8.249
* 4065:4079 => 7.946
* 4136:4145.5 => 7.964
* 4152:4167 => 7.563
